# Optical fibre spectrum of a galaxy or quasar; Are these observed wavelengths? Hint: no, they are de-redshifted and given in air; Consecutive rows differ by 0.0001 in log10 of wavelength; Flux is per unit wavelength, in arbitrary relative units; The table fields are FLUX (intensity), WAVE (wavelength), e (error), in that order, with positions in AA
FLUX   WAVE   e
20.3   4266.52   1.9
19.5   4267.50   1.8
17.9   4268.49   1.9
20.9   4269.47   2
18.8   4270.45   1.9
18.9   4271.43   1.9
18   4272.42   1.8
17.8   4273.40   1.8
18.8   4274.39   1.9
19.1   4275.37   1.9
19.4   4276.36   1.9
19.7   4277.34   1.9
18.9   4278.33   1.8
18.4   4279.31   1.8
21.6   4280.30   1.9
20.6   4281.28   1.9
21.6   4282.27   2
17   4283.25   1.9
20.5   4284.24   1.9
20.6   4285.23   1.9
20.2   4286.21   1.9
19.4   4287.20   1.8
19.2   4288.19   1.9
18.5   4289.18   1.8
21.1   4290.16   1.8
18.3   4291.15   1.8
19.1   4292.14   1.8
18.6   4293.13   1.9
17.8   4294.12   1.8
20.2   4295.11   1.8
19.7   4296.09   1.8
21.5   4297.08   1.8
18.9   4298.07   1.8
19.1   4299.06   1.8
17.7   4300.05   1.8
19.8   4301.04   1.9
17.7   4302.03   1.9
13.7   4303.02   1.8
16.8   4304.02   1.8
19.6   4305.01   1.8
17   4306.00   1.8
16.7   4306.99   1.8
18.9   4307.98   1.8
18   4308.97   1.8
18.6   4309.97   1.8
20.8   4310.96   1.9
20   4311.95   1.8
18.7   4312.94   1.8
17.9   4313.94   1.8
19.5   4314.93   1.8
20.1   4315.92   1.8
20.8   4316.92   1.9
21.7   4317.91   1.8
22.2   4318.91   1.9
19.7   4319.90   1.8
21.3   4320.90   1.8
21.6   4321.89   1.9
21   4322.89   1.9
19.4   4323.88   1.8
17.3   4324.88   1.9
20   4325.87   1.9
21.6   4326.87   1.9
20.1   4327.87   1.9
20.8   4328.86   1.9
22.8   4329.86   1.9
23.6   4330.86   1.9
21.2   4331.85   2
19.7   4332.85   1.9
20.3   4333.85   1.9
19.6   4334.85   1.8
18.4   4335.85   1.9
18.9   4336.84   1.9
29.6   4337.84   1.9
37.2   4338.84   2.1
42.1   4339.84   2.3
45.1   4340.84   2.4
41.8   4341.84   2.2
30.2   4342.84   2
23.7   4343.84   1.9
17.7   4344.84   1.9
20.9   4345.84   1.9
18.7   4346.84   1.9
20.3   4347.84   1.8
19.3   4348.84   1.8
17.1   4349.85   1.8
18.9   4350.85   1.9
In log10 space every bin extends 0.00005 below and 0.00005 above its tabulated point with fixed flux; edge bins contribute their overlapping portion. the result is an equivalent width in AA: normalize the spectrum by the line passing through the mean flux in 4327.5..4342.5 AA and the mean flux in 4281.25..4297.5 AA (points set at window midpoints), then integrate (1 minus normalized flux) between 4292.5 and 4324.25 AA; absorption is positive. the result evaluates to 4.7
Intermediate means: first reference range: 19.6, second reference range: 26.9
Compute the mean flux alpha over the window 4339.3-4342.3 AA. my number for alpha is 42.9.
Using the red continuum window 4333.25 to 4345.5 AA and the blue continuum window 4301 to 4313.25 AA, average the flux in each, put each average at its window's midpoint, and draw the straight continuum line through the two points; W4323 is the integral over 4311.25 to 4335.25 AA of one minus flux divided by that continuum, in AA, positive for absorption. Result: 2.8 AA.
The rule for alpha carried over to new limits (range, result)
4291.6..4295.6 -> 18.9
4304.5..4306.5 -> 18.3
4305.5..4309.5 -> 17.7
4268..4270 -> 19.4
